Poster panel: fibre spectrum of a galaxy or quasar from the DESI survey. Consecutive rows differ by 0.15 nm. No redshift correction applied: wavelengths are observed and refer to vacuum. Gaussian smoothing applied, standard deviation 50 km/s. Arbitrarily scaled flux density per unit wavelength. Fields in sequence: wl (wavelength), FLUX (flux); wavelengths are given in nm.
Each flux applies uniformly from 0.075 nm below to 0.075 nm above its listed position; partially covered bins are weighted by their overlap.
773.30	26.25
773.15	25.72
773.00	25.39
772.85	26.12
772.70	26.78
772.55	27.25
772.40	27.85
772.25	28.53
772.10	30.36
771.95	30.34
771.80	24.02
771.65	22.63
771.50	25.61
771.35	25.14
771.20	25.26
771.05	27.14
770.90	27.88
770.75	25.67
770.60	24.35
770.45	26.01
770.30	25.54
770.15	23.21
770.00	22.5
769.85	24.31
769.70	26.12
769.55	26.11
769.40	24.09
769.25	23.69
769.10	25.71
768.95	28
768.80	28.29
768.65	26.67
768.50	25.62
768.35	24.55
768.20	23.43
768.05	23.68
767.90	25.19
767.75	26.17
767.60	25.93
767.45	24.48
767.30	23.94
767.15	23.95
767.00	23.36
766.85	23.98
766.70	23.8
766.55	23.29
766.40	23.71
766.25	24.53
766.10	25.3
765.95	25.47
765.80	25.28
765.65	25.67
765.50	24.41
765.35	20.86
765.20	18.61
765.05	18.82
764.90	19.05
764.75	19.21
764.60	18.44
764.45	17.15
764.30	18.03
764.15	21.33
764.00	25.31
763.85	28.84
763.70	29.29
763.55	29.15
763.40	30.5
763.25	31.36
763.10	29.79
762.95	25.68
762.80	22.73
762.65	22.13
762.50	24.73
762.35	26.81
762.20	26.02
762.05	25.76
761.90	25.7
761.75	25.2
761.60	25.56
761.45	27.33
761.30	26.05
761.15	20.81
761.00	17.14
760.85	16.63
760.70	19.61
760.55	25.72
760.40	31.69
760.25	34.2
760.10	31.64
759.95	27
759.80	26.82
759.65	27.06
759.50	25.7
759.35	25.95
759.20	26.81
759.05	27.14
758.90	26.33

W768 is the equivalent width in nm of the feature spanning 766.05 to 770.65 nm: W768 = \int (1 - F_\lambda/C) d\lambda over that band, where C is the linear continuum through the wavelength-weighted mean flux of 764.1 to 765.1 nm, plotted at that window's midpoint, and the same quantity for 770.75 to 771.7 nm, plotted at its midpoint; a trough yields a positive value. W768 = -0.44 nm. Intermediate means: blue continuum 18.8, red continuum 25.7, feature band 24.8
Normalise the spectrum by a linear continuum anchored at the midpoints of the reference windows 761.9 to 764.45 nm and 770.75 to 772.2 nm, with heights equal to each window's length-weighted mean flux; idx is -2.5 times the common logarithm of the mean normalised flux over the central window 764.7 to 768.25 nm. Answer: 0.12 mag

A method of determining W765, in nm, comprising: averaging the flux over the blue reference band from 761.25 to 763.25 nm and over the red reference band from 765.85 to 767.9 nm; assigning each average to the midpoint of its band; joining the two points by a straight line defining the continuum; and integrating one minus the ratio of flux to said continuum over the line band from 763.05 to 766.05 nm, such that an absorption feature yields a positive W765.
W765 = 0.17 nm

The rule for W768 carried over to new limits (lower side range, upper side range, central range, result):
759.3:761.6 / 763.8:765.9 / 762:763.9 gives -0.32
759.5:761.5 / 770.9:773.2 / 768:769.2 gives 0.02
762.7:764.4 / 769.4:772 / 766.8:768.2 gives 0.07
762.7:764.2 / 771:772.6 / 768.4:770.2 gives 0.10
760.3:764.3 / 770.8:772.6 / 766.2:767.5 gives 0.11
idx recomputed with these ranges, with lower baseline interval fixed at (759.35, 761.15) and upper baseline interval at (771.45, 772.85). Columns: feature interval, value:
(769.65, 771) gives 0.072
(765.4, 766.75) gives 0.073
